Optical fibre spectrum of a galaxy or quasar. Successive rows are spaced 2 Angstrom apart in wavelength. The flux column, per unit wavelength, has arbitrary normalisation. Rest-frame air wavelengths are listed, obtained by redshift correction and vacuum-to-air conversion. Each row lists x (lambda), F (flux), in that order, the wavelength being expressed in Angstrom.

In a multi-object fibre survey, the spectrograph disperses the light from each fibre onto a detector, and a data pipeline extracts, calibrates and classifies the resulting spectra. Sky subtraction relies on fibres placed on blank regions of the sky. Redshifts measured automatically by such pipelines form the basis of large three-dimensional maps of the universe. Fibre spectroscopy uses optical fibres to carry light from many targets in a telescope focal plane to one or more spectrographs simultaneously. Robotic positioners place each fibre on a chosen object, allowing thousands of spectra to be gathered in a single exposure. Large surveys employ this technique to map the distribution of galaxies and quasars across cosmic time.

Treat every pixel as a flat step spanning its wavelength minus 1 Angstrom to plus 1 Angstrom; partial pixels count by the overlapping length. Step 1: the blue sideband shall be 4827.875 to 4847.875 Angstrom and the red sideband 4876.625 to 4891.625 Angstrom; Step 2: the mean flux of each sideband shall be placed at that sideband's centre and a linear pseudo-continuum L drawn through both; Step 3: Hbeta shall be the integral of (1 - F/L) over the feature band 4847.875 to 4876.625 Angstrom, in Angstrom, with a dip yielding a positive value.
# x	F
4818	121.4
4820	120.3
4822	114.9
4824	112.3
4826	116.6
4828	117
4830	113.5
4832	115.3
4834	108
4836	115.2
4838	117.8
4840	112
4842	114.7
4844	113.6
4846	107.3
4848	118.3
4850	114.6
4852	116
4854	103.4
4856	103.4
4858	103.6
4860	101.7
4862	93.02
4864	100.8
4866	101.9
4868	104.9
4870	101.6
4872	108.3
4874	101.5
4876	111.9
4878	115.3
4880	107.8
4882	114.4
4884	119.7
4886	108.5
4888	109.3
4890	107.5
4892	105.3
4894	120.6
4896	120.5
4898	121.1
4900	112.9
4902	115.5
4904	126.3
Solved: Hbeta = 1.9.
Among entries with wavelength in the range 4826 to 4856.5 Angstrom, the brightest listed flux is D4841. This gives 118.3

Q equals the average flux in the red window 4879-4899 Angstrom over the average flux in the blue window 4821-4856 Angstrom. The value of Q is 1.00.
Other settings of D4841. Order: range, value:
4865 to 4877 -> 111.9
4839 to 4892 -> 119.7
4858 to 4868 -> 104.9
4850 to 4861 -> 116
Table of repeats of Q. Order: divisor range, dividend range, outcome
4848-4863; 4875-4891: 1.05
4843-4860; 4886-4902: 1.04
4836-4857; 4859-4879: 0.93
